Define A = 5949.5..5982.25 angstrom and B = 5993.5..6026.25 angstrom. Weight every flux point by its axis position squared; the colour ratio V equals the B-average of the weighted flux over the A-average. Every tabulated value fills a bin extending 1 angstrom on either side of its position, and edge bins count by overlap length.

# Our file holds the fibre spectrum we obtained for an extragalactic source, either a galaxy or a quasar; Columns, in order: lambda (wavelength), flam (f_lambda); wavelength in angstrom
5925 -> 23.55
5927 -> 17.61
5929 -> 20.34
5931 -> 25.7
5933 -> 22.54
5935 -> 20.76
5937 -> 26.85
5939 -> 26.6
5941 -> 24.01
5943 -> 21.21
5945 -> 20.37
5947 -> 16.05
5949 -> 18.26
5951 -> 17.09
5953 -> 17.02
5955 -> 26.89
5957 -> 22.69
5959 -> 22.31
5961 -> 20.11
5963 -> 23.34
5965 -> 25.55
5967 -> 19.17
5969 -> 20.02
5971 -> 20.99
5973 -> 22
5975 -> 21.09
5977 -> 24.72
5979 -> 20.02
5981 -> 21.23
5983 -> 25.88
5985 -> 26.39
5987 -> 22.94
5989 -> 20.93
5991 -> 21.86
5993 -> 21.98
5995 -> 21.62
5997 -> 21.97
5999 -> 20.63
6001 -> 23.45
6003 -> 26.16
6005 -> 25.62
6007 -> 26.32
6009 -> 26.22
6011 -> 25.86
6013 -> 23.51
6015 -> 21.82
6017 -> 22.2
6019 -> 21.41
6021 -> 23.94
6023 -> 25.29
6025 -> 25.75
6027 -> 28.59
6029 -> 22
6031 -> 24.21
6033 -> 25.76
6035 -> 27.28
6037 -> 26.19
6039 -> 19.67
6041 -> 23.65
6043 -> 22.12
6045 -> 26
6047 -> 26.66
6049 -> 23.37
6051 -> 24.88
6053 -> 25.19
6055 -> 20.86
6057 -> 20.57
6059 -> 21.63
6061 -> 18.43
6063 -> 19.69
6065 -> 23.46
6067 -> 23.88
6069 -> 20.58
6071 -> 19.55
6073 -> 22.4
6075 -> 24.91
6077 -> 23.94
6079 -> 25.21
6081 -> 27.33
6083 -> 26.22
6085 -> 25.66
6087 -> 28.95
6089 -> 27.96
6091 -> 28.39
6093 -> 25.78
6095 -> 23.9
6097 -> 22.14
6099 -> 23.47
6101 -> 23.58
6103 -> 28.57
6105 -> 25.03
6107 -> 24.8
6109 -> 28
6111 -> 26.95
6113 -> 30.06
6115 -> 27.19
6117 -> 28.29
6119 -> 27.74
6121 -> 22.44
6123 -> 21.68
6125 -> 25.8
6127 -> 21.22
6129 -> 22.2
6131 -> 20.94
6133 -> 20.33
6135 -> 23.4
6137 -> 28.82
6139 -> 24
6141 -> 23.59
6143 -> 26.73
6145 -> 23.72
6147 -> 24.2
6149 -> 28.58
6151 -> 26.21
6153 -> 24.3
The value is 1.13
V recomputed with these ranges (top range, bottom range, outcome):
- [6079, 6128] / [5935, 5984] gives 1.25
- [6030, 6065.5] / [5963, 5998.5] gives 1.07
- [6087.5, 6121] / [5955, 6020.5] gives 1.19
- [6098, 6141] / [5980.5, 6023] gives 1.10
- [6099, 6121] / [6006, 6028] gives 1.12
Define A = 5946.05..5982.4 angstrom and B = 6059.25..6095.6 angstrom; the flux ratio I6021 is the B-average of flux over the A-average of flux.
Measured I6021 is 1.1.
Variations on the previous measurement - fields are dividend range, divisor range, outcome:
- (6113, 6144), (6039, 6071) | 1.09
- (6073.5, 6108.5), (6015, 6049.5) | 1.05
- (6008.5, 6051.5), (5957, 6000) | 1.10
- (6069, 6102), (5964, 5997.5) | 1.12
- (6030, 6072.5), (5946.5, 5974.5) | 1.10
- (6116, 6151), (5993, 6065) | 1.03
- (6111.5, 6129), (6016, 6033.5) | 1.04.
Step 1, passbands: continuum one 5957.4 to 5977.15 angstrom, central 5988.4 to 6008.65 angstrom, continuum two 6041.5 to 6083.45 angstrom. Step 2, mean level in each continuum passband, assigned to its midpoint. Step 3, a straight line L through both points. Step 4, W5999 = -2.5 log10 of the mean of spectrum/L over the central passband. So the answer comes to -0.04 mag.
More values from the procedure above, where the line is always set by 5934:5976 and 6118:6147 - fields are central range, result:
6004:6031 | -0.10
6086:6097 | -0.14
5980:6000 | -0.03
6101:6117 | -0.15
